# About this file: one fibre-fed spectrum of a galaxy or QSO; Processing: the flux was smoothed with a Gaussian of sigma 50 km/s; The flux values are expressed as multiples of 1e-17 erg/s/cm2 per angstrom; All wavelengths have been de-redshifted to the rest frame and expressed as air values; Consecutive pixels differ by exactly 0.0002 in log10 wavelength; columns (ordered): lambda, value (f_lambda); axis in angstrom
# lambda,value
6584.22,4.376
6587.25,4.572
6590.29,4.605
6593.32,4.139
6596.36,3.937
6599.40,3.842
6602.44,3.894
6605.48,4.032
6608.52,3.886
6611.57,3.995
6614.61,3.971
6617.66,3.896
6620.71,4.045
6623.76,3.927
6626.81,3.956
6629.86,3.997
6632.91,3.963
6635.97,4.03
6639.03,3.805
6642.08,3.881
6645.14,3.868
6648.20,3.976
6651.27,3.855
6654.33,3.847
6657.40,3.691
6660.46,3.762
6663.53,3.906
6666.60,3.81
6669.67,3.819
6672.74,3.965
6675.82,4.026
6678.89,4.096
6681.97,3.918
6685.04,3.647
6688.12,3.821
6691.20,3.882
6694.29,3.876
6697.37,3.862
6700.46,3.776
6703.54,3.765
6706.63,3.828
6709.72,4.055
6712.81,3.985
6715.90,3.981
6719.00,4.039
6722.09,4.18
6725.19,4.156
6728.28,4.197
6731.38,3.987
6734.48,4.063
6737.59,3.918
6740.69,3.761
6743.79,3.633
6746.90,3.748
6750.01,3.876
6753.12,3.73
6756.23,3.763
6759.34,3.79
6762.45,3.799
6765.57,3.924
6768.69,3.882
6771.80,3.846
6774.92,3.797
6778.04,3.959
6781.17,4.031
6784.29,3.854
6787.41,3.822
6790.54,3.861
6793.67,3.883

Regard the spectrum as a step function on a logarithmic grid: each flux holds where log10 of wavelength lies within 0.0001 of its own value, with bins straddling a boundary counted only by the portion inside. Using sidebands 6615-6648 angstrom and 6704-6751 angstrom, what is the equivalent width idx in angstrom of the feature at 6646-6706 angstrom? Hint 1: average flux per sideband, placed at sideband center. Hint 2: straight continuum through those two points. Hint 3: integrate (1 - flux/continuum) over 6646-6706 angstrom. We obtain 1.4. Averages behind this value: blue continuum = 3.94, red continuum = 3.96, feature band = 3.86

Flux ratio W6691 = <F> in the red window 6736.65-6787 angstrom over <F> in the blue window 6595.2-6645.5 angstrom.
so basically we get 1.0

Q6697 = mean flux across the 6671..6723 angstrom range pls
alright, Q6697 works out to 3.92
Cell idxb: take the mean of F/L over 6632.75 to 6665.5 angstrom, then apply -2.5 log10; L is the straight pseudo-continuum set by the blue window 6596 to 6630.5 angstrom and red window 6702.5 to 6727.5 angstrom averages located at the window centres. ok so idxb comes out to 0.03 mag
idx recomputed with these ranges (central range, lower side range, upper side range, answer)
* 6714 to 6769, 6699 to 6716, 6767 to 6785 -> -0.3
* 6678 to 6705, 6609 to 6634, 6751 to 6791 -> 0.5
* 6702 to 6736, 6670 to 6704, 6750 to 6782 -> -1.4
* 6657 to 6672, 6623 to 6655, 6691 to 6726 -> 0.4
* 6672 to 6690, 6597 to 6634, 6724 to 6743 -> 0.3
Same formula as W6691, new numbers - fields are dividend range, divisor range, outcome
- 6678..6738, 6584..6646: 0.98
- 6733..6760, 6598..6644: 0.97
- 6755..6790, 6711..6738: 0.95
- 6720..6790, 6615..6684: 1.00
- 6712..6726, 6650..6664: 1.07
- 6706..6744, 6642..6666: 1.04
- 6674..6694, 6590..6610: 0.97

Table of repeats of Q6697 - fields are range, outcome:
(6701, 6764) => 3.91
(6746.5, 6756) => 3.79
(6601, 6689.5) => 3.91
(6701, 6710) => 3.85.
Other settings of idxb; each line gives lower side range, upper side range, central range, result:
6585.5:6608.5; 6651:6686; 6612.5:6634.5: 0.02 mag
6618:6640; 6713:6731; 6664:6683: 0.02 mag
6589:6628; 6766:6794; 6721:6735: -0.05 mag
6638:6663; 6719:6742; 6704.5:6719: 0.01 mag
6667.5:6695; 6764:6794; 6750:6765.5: 0.03 mag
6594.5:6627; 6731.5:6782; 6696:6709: 0.02 mag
